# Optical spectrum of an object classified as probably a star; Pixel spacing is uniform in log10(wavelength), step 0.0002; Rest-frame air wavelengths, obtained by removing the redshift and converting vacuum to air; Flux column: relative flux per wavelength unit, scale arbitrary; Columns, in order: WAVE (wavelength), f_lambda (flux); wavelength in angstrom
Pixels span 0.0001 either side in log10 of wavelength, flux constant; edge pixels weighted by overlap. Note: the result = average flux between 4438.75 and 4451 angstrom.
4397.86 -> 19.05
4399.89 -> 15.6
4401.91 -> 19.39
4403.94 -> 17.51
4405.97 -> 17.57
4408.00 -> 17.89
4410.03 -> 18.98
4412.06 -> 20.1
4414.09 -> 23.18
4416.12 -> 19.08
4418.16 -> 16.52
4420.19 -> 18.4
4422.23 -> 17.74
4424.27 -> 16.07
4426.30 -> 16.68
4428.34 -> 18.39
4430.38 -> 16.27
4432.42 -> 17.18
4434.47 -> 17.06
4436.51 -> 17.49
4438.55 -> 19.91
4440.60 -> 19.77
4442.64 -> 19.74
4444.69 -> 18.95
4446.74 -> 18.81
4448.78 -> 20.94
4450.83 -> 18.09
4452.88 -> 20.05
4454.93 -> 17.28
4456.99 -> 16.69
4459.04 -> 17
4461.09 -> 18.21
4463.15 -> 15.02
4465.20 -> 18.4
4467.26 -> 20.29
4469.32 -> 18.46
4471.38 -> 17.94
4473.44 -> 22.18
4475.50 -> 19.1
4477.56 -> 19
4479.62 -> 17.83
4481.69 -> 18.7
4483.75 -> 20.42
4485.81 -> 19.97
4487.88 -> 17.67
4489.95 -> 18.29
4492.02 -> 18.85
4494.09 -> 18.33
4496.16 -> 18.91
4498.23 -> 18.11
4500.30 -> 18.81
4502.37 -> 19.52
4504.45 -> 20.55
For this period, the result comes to 19.5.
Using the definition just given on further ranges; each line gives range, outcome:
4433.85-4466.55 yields 18.4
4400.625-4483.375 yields 18.5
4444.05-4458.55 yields 18.6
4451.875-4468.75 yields 17.9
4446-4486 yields 18.7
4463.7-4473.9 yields 19.1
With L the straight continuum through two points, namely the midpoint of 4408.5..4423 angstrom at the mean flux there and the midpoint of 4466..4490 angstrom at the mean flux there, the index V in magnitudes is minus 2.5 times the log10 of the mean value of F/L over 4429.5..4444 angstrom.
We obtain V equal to 0.053 mag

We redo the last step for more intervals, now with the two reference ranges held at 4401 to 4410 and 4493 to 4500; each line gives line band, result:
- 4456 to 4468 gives 0.05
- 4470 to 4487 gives -0.05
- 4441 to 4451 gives -0.07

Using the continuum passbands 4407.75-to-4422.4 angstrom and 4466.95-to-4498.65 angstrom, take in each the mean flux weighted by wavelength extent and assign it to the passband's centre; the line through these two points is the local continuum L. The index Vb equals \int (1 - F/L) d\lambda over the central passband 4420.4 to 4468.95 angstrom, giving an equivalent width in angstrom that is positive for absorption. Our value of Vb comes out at 2.4 angstrom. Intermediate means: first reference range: 19.1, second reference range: 19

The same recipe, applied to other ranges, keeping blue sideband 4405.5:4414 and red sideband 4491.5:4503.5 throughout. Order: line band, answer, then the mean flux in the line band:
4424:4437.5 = 1.43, 17.1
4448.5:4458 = 0.28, 18.4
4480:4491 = -0.07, 18.9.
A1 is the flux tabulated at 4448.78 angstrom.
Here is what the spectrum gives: 20.94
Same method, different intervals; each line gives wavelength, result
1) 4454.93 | 17.28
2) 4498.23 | 18.11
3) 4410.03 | 18.98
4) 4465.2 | 18.4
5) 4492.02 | 18.85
